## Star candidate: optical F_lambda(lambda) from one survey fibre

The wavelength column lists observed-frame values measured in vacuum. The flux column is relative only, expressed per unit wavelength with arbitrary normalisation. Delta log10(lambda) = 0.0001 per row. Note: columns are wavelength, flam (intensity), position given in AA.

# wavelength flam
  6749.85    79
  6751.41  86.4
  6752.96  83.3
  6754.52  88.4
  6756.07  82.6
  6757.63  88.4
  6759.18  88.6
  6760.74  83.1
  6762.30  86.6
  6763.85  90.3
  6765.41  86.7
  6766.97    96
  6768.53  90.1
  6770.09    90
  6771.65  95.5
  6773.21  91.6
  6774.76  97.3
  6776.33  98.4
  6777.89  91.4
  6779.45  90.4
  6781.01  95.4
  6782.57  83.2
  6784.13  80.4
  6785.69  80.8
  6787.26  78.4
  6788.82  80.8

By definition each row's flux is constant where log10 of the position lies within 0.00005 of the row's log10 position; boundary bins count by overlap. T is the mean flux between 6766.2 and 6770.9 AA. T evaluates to 92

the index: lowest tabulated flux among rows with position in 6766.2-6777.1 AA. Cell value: 90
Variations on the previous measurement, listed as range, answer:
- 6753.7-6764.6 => 82.6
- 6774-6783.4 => 83.2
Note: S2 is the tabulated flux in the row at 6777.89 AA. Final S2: 91.4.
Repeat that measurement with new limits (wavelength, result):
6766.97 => 96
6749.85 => 79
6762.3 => 86.6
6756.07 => 82.6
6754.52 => 88.4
